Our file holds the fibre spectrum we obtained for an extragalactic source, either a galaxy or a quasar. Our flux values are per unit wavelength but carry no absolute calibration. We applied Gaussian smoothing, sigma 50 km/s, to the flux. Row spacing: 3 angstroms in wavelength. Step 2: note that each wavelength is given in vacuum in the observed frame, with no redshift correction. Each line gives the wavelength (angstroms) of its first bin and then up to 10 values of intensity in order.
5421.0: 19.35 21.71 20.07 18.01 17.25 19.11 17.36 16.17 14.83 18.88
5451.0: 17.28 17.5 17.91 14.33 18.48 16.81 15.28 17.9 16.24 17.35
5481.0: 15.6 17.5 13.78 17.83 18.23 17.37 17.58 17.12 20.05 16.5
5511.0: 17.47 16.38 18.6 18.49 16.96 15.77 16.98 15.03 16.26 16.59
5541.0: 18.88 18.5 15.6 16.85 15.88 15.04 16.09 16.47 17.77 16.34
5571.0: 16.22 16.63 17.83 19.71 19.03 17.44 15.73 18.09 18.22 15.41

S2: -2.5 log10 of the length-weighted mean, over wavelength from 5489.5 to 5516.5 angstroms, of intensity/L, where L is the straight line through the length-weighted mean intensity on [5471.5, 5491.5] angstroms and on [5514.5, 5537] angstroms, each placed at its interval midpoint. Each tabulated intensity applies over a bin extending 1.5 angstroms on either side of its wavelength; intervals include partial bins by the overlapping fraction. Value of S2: -0.06 mag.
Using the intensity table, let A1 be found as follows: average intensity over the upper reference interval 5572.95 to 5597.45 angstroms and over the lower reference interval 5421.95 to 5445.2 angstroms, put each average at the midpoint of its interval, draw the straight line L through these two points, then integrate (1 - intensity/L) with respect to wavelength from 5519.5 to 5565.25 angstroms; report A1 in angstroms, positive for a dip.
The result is 3.3 angstroms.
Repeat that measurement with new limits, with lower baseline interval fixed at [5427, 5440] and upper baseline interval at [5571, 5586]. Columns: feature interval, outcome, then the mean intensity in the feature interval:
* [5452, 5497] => 3.3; 16.8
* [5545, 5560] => 1.7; 16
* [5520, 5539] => 1.7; 16.4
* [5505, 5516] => 0.5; 17.3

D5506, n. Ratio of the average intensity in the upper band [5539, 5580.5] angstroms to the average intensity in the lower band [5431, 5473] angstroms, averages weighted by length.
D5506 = 1.0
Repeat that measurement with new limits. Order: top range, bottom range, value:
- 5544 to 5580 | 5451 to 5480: 0.99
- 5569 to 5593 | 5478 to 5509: 1.02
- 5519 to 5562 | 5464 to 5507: 0.97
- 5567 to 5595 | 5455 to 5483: 1.05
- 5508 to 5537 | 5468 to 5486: 1.02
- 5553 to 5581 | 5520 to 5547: 0.99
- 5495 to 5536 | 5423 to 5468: 0.97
